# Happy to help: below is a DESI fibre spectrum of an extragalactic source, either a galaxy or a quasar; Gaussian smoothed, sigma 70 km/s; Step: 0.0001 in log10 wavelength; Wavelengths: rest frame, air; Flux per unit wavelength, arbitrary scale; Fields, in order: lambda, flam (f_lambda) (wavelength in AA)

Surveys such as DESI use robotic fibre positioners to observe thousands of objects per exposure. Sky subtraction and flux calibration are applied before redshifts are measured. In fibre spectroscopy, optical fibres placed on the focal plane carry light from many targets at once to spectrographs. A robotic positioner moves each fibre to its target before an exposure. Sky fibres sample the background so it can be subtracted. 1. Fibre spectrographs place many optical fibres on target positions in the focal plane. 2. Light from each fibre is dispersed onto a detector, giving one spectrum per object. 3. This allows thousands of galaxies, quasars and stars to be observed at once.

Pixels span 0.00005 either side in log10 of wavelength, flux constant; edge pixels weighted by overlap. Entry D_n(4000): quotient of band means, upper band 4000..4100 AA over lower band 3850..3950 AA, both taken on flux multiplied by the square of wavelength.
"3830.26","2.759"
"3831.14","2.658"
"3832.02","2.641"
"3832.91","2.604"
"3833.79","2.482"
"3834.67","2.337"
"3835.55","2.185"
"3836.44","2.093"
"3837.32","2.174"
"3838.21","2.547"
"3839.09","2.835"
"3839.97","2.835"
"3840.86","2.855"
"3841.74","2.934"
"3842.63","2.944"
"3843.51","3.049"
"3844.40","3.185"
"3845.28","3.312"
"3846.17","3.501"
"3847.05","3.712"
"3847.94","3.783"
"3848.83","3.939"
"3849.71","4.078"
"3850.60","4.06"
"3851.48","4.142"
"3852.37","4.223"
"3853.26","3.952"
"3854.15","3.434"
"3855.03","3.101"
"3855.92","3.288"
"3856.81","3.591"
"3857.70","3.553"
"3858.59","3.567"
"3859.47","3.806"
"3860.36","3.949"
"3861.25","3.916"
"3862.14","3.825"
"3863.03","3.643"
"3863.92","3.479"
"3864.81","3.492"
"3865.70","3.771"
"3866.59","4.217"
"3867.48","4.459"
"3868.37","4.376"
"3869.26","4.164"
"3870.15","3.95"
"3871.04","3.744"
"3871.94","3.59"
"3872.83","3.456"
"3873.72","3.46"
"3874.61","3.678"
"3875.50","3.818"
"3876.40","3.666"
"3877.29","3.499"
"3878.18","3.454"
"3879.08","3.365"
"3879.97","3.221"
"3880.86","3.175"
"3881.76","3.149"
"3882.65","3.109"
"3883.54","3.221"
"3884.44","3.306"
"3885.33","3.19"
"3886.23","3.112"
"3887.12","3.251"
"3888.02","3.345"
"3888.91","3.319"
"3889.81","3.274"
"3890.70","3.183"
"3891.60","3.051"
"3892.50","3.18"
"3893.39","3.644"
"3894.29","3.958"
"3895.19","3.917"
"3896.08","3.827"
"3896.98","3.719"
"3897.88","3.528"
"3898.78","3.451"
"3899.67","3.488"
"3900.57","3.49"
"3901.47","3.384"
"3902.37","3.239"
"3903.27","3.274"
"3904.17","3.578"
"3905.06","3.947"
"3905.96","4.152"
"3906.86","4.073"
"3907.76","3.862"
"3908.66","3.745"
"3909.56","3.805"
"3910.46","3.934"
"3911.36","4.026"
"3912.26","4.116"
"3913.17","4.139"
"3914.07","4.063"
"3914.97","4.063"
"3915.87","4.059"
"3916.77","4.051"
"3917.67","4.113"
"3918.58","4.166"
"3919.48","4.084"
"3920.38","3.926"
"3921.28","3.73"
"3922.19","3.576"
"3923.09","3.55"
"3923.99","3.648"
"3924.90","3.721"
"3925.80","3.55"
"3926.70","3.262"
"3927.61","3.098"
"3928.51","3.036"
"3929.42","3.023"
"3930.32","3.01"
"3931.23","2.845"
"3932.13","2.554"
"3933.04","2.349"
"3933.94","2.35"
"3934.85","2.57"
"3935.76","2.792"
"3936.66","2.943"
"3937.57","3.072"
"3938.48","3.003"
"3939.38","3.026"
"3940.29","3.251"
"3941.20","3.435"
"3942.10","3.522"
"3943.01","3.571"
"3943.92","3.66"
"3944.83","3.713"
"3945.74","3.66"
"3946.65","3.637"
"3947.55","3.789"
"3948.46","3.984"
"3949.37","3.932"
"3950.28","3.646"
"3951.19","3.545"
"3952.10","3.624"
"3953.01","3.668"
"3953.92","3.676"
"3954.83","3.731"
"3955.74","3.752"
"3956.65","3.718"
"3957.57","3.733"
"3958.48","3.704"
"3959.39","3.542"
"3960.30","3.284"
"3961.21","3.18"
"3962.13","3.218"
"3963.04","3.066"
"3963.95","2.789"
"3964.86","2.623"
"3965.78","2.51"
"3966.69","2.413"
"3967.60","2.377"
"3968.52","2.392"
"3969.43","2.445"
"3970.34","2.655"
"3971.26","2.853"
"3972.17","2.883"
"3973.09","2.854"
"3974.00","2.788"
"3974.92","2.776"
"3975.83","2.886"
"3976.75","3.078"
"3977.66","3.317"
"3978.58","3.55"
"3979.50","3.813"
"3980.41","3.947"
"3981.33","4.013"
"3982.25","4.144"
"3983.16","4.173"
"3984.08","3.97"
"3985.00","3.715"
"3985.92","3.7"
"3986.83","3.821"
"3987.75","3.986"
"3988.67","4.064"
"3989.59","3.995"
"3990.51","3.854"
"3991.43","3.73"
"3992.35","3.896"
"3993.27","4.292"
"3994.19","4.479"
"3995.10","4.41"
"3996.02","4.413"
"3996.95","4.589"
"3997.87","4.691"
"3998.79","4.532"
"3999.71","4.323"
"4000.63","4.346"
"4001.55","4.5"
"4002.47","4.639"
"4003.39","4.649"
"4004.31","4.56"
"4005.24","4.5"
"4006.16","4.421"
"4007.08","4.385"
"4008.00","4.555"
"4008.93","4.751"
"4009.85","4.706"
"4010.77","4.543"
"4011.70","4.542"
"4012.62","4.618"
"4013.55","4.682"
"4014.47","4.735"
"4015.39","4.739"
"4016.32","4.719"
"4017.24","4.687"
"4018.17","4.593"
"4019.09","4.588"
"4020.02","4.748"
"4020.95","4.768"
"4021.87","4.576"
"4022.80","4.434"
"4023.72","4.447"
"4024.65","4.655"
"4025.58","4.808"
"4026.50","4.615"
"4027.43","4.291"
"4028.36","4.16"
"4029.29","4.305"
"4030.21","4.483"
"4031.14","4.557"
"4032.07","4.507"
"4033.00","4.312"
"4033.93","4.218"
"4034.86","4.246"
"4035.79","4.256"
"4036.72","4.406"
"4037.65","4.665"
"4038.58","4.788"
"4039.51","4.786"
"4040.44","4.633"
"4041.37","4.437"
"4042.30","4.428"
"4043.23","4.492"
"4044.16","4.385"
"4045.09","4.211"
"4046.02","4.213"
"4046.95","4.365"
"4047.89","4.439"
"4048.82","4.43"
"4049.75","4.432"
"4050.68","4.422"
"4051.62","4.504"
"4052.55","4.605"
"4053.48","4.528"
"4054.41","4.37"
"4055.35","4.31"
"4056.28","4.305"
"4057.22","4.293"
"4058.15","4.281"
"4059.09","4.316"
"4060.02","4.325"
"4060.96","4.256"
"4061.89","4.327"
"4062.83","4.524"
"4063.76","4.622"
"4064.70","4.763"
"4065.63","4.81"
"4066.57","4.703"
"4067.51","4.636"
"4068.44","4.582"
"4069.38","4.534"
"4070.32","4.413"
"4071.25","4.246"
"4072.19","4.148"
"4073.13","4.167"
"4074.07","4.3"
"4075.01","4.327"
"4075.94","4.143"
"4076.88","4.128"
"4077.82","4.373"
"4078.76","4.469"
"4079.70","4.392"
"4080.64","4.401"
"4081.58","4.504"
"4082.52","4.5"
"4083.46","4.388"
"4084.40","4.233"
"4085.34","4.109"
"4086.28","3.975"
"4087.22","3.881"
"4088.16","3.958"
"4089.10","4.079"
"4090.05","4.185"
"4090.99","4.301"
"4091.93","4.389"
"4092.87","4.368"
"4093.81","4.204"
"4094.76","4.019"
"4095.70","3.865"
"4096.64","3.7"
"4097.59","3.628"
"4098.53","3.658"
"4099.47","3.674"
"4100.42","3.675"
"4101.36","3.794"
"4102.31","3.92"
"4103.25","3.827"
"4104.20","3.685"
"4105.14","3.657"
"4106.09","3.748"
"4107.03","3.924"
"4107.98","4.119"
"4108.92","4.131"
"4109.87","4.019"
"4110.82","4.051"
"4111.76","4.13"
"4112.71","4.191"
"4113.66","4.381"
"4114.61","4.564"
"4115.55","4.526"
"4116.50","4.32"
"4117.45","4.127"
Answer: 1.33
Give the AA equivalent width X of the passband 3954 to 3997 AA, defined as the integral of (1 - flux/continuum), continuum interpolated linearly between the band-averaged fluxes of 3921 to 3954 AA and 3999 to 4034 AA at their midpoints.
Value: 5.0 AA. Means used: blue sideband 3.32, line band 3.46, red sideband 4.55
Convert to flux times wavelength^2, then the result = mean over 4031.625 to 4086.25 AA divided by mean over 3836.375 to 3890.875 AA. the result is 1.40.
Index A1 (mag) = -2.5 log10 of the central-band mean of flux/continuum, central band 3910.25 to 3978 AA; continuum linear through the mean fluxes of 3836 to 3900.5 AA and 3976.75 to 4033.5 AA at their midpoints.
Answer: 0.183 mag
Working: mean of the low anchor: 3.49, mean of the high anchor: 4.34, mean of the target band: 3.33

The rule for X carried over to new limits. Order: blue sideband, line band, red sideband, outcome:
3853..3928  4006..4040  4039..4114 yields -3.99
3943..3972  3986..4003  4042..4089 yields -2.64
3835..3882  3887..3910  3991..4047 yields 1.07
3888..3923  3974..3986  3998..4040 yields 1.91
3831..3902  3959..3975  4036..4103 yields 4.32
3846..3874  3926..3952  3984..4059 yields 5.51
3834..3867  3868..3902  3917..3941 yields -1.71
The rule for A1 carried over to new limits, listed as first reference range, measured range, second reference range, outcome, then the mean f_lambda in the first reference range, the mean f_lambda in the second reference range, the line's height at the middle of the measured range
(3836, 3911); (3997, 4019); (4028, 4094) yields -0.112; 3.52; 4.38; 4.14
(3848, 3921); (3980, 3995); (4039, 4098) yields 0.014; 3.69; 4.33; 4.05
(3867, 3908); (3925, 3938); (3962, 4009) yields 0.237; 3.55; 3.72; 3.62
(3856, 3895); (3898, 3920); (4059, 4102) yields -0.049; 3.56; 4.24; 3.67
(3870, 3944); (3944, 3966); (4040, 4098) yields 0.067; 3.48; 4.33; 3.73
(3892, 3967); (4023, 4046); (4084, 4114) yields -0.174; 3.5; 3.98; 3.8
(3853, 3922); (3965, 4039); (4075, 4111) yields -0.054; 3.66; 4.06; 3.88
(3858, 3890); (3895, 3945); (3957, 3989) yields -0.024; 3.59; 3.26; 3.44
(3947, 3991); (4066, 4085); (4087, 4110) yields -0.143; 3.4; 3.94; 3.84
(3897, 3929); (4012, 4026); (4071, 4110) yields -0.180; 3.74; 4.08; 3.94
